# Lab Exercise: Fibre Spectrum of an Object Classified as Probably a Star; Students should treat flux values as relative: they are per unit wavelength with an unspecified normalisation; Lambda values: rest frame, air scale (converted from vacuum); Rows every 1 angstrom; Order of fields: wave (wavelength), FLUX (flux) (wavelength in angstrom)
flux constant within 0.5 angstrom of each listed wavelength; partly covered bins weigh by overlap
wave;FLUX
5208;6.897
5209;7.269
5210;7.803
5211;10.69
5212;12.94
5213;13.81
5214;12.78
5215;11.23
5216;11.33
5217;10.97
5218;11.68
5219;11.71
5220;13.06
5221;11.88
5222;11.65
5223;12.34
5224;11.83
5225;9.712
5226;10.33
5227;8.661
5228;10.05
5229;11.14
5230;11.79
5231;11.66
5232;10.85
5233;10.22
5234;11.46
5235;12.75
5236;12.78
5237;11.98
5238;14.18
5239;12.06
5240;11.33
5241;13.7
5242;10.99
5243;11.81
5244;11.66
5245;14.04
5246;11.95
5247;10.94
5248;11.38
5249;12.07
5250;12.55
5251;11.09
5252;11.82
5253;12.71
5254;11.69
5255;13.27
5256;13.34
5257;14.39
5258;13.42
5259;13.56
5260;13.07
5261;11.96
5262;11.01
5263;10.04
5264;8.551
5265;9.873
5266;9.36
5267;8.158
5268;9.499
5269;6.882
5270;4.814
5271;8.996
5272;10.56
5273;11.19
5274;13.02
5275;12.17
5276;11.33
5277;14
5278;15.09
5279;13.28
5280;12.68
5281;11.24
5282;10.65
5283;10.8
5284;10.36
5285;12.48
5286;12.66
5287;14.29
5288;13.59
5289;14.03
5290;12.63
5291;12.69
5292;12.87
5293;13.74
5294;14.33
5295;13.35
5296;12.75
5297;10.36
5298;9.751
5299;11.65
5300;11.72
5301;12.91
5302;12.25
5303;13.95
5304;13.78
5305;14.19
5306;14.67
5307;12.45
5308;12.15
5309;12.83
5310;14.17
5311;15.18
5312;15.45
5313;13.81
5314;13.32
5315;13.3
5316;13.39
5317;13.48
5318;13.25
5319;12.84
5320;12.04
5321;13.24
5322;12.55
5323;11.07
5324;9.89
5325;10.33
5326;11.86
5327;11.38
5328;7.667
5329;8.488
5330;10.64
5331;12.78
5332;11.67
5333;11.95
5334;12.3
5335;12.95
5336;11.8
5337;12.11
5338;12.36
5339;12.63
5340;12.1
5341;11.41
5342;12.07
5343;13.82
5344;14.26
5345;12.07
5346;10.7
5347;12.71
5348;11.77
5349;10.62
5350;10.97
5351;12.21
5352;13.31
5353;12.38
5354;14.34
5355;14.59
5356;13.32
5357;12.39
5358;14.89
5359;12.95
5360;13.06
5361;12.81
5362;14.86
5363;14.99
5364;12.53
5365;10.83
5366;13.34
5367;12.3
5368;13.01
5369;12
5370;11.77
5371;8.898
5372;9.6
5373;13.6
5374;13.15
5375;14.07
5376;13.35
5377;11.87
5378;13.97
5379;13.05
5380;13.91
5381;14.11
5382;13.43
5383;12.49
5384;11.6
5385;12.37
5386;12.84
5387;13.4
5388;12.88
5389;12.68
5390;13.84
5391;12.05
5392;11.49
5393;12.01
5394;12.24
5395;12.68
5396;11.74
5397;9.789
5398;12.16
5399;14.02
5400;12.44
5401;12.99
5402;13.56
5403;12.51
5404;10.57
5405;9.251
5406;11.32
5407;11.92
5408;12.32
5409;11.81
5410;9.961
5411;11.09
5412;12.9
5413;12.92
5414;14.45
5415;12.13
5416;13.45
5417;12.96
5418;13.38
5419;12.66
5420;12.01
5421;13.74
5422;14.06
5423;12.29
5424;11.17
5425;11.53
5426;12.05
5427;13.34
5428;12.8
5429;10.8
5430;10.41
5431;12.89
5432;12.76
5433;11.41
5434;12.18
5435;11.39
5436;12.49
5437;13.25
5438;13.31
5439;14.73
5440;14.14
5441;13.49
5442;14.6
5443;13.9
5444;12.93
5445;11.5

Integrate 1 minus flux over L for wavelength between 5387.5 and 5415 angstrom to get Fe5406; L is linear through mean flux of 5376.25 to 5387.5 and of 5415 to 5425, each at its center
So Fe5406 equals 1.6 angstrom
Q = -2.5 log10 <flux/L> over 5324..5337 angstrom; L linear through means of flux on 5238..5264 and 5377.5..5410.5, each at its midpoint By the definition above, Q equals 0.106 mag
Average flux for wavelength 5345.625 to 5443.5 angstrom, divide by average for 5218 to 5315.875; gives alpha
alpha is 1.05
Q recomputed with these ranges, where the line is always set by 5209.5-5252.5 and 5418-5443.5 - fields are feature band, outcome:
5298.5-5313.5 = -0.12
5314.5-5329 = 0.03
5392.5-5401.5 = 0.03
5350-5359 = -0.08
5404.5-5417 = 0.05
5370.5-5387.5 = -0.02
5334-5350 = 0.00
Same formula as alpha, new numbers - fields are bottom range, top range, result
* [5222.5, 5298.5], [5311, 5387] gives 1.07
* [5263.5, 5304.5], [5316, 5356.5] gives 1.03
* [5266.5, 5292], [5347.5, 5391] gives 1.11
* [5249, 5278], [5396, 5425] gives 1.09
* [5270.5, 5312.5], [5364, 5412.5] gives 0.97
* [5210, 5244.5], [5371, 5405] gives 1.08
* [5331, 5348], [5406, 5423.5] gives 1.02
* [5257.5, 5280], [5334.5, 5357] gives 1.14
